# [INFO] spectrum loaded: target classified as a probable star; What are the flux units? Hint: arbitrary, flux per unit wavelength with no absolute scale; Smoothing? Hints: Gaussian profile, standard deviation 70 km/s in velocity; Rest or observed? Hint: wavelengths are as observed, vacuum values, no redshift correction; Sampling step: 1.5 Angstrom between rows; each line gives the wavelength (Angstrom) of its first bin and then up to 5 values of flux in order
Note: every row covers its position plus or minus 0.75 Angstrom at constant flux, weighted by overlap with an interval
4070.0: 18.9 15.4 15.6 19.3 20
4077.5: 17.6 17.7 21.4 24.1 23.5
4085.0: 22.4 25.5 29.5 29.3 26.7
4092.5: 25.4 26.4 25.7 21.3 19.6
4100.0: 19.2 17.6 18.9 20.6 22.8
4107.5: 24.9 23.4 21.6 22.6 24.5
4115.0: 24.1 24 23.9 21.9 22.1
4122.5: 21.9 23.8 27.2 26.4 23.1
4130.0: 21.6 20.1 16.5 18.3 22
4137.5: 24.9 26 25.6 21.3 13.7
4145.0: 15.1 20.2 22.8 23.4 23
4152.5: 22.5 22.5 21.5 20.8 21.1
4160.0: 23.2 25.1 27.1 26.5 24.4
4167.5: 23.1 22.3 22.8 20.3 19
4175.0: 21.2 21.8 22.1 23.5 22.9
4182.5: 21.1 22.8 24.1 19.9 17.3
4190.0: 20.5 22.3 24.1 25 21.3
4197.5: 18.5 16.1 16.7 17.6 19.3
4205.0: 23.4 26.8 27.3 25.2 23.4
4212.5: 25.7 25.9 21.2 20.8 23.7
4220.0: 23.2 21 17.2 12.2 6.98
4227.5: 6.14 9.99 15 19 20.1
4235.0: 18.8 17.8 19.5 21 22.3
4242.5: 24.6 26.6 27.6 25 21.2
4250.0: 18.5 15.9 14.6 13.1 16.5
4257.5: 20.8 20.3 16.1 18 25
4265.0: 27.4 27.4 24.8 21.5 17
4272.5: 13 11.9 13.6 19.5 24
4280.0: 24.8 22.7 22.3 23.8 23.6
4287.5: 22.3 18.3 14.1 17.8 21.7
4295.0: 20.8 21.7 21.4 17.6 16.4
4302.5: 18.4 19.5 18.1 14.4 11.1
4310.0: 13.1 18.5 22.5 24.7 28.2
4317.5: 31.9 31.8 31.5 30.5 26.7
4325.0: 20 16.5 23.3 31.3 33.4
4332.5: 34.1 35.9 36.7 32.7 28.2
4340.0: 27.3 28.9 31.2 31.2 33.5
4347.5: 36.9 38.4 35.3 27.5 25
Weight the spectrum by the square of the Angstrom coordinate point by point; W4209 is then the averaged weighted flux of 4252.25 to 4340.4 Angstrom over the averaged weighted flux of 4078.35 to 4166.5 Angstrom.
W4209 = 1.06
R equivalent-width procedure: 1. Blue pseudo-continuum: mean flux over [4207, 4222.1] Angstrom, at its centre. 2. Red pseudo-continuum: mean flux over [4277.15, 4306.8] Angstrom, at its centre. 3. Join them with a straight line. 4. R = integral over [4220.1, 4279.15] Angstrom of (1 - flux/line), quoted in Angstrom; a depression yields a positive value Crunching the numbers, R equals 9.0 Angstrom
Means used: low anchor 23.8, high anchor 20.4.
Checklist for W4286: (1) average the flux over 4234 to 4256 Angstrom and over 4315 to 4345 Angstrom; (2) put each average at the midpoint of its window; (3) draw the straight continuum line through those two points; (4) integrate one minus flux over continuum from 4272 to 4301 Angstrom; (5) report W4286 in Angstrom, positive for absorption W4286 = 6.0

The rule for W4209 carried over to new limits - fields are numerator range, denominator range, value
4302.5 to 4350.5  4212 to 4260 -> 1.49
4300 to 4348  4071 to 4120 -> 1.30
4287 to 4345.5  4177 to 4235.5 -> 1.27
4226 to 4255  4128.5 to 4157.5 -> 0.92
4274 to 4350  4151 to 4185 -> 1.16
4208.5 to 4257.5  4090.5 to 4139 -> 0.91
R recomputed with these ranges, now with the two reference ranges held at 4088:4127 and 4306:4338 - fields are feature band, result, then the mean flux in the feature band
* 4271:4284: 3.3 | 19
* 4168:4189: 2.3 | 21.6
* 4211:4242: 7.9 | 18.5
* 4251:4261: 3.3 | 16.8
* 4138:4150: 1.4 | 21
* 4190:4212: 2.4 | 21.9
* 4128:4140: 1.1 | 21.6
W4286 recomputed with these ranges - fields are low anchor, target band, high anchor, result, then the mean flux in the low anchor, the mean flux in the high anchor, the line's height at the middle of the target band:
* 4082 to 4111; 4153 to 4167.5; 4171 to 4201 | -1.2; 23.4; 21.1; 21.7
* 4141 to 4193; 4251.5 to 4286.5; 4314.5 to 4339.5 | 8.8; 21.9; 29.4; 26.6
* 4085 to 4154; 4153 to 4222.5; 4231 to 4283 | -2.5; 22.7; 20.3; 21.5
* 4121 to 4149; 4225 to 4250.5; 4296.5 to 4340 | 5.0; 21.7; 24.6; 23.3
